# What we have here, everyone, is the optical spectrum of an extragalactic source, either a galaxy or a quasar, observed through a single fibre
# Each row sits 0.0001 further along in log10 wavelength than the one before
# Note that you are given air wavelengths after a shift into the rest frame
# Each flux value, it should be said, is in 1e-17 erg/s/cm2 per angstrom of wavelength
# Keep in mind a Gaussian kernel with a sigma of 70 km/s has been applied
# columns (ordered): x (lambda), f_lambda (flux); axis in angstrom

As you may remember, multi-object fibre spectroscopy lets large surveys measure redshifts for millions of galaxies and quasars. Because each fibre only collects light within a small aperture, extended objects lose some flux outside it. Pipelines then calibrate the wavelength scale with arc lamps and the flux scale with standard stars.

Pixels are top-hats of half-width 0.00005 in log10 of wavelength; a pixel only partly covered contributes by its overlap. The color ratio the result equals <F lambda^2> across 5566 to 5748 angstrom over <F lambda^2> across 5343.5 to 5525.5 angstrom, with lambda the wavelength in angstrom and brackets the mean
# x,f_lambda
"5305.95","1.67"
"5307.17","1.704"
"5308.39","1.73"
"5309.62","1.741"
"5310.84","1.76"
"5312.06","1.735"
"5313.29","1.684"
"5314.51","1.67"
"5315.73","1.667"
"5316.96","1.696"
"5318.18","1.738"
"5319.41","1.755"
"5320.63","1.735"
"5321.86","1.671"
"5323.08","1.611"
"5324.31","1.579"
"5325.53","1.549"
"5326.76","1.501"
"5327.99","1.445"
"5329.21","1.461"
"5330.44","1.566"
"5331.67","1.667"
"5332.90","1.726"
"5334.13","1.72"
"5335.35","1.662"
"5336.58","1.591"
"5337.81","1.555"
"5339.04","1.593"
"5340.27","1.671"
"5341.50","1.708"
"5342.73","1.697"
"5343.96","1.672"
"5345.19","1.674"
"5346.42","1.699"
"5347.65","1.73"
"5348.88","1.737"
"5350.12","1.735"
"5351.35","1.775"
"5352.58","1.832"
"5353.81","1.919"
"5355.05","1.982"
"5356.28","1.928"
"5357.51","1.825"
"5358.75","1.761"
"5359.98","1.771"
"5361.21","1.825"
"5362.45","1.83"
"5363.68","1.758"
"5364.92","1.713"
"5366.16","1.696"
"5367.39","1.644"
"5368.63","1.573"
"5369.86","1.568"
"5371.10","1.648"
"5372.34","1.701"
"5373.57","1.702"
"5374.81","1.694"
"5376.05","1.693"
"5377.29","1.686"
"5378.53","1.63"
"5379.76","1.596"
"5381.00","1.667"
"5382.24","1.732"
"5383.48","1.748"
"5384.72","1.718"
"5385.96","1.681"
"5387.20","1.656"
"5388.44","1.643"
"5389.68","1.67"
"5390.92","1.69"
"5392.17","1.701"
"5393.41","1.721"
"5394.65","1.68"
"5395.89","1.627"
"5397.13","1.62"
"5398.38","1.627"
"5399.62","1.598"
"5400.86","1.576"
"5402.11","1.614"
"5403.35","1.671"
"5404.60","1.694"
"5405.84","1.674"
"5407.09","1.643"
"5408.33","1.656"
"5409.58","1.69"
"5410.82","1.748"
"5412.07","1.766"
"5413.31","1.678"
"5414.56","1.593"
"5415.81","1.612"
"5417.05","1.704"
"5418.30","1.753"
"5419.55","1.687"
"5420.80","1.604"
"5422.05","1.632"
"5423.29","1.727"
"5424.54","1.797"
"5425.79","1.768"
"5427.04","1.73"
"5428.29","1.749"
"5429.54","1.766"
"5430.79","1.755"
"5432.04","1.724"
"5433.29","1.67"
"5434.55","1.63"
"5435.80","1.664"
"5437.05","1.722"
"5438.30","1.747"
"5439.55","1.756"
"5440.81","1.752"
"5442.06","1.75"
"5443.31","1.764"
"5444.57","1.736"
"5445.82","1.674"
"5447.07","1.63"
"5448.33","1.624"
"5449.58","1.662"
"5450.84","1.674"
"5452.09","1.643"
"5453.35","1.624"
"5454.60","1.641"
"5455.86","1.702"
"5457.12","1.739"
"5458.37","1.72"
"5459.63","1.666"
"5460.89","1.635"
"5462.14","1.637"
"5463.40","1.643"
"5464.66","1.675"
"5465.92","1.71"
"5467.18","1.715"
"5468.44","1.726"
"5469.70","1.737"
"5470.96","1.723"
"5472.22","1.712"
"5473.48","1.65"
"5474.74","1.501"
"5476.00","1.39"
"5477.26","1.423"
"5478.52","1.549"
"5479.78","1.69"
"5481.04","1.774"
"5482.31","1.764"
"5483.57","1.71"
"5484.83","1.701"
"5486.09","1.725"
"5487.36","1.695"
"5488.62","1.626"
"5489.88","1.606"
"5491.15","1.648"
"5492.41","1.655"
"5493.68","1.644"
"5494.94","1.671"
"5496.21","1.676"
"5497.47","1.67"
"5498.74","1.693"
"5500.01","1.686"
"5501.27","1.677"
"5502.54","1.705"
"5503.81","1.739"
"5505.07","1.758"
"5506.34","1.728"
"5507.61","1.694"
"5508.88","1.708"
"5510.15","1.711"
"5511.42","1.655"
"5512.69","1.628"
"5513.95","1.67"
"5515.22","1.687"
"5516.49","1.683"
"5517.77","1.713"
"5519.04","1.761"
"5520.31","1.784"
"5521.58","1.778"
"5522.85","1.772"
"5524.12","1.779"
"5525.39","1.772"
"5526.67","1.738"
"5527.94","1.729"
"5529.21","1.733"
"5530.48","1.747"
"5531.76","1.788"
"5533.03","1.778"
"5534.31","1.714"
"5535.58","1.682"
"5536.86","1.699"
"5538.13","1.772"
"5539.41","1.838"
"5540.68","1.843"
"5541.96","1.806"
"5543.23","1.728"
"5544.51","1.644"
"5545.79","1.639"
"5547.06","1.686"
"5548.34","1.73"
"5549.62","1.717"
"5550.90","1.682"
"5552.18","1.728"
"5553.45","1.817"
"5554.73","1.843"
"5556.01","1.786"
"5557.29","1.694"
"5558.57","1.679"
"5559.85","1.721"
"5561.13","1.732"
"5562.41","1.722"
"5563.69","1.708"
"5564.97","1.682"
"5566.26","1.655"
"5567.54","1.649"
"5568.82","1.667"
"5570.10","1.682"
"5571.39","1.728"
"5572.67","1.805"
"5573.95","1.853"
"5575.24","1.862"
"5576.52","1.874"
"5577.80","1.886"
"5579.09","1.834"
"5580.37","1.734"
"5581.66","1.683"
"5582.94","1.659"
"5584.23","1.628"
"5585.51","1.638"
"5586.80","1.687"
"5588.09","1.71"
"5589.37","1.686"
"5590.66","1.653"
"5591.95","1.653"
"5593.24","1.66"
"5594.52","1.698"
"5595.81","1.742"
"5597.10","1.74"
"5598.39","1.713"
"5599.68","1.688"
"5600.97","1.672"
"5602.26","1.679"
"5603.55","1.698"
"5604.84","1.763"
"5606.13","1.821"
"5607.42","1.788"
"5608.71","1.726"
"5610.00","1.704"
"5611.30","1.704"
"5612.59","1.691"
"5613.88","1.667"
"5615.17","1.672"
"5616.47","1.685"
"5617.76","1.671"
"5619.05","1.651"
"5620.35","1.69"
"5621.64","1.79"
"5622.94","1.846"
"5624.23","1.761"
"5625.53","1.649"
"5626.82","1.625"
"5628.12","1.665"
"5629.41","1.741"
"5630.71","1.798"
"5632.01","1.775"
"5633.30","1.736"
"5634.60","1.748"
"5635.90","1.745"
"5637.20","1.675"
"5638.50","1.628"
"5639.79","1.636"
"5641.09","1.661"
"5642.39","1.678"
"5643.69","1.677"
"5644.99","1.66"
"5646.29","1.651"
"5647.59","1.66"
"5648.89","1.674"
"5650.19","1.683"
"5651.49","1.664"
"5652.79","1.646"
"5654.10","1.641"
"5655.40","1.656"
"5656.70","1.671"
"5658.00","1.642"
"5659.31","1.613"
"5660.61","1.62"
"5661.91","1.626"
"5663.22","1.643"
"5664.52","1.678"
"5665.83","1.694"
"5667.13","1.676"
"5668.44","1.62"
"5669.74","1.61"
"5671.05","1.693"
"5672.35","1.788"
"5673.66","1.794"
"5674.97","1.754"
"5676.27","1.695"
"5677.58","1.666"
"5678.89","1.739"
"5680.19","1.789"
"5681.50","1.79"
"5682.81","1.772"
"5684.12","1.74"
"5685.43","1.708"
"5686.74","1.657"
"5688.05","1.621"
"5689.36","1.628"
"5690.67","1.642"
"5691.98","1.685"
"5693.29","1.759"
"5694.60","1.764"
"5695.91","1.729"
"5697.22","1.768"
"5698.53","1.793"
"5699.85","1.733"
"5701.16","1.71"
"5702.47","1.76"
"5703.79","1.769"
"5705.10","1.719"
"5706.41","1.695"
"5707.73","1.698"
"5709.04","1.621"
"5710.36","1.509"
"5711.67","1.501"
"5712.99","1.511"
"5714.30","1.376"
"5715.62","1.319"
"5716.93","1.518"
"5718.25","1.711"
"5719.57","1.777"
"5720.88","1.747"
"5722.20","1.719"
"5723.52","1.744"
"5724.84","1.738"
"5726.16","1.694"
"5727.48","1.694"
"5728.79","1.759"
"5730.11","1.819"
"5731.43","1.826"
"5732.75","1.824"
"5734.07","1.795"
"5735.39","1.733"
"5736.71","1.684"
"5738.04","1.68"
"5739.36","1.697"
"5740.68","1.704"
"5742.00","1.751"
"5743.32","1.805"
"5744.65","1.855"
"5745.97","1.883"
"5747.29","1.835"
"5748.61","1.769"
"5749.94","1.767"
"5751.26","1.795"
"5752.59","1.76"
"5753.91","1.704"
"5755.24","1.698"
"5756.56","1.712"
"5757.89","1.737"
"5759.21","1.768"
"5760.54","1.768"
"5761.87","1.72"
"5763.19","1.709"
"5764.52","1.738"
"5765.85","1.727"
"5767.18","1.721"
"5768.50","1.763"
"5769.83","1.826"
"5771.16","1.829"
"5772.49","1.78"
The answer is 1.09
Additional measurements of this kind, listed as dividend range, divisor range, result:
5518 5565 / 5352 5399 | 1.08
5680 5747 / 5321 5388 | 1.15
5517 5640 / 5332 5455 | 1.09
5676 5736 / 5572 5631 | 1.02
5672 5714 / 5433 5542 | 1.08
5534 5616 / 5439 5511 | 1.07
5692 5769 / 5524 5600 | 1.05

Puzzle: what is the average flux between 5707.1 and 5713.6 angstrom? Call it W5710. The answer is 1.57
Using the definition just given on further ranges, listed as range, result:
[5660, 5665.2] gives 1.64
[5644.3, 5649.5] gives 1.66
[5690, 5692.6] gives 1.66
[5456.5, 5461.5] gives 1.69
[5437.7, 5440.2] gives 1.75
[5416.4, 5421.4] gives 1.69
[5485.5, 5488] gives 1.71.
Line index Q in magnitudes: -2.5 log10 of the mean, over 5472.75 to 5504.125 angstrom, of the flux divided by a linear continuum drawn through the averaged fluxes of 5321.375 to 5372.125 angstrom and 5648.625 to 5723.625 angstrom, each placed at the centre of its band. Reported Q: 0.02 mag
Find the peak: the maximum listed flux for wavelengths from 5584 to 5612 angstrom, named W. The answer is 1.821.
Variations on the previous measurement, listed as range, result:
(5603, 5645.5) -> 1.846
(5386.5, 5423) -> 1.766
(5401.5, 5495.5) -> 1.797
